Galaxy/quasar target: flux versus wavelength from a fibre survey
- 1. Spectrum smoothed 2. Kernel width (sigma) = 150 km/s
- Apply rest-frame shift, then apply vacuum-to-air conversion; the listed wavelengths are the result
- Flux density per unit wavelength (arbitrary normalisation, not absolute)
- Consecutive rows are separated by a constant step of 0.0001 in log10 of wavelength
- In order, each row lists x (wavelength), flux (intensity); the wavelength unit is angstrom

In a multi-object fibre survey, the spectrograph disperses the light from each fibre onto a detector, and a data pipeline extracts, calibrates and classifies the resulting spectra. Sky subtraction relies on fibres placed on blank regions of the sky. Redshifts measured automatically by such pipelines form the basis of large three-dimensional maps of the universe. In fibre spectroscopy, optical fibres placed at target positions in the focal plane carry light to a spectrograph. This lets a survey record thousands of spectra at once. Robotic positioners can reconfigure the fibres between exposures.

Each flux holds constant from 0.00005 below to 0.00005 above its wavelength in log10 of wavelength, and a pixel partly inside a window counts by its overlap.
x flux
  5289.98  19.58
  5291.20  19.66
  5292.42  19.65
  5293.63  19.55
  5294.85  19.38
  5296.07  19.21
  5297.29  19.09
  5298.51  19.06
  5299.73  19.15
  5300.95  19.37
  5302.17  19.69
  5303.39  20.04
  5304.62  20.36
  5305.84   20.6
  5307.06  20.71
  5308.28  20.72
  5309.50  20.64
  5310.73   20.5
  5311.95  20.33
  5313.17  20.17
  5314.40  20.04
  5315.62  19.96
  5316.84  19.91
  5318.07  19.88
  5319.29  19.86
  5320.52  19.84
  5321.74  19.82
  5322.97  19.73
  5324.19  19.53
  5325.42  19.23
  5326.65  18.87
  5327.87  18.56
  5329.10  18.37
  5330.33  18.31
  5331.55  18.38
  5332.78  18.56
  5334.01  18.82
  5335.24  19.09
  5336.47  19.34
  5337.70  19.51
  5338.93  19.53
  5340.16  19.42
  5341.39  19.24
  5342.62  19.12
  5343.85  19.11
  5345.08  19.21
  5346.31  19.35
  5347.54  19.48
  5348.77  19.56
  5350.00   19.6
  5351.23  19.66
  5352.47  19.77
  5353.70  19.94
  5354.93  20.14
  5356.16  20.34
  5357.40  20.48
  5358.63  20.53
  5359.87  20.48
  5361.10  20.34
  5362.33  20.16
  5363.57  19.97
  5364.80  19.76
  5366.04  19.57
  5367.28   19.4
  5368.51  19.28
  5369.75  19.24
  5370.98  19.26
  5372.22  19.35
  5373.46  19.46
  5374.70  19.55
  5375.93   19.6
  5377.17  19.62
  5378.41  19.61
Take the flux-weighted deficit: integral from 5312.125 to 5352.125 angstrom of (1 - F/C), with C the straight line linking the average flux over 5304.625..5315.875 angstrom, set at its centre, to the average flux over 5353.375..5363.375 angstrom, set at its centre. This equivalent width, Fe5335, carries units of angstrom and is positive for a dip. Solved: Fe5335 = 2.0 angstrom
